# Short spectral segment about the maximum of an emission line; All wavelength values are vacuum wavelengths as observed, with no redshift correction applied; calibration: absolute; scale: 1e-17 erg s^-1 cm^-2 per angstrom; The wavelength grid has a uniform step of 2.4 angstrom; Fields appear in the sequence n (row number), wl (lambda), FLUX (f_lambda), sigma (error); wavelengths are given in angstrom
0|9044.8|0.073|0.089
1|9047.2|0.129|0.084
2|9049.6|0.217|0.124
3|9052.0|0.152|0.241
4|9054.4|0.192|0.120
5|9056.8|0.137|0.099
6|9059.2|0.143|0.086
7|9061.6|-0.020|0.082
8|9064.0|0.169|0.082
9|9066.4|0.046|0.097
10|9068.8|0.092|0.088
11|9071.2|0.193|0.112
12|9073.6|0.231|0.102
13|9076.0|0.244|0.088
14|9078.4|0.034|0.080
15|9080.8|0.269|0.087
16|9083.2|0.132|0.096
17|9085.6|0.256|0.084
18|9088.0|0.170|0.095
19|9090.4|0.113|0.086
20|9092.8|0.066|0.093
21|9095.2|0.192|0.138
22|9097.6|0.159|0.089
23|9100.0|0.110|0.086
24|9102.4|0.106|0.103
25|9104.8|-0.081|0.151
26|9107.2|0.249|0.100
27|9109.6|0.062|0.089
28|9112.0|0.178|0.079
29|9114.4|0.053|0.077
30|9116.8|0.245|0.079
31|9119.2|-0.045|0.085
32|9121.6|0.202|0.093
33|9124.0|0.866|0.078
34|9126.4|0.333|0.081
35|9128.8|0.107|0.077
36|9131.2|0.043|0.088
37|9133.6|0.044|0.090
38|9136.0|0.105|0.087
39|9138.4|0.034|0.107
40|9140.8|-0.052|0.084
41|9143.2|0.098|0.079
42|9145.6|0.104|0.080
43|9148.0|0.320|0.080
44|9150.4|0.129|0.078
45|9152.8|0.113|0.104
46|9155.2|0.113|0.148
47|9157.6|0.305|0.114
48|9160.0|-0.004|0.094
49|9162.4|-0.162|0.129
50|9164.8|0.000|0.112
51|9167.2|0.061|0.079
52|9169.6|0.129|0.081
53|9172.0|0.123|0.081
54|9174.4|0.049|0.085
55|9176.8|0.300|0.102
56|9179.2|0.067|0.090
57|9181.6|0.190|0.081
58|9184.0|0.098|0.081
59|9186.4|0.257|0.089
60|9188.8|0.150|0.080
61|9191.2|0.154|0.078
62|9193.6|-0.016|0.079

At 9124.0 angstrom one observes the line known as H-beta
